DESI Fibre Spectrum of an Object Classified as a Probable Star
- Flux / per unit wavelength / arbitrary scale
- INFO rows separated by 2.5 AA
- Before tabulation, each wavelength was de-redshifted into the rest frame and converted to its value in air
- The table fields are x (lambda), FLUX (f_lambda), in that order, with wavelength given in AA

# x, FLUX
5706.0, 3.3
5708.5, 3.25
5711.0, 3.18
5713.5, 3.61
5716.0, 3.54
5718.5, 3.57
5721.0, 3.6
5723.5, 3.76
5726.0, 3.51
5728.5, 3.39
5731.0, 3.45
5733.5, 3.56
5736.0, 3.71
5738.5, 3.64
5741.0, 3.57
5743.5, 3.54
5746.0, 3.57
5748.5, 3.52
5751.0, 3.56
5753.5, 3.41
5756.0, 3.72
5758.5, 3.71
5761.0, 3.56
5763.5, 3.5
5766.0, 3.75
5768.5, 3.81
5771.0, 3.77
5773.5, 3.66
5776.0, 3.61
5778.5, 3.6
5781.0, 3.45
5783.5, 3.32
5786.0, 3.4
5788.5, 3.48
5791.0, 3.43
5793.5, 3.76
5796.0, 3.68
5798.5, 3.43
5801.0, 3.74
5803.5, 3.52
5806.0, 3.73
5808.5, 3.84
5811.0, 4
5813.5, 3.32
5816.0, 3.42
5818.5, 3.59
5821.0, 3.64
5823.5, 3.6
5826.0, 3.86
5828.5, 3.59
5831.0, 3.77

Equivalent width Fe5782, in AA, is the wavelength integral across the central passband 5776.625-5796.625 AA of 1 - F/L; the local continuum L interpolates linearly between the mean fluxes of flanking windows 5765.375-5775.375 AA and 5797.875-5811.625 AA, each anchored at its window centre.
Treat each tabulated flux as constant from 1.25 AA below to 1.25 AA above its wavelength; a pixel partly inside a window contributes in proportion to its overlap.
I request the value 1.1 AA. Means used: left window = 3.74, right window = 3.71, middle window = 3.51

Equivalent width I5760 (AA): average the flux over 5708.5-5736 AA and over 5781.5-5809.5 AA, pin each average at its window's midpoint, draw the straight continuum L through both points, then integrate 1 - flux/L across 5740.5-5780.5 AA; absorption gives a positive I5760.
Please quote -0.80 AA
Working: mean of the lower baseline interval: 3.51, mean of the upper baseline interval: 3.57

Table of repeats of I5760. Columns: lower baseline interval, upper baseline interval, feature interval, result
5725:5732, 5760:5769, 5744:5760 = 0.0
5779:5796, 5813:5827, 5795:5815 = -0.6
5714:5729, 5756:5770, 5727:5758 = 0.6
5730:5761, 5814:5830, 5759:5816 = -0.2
